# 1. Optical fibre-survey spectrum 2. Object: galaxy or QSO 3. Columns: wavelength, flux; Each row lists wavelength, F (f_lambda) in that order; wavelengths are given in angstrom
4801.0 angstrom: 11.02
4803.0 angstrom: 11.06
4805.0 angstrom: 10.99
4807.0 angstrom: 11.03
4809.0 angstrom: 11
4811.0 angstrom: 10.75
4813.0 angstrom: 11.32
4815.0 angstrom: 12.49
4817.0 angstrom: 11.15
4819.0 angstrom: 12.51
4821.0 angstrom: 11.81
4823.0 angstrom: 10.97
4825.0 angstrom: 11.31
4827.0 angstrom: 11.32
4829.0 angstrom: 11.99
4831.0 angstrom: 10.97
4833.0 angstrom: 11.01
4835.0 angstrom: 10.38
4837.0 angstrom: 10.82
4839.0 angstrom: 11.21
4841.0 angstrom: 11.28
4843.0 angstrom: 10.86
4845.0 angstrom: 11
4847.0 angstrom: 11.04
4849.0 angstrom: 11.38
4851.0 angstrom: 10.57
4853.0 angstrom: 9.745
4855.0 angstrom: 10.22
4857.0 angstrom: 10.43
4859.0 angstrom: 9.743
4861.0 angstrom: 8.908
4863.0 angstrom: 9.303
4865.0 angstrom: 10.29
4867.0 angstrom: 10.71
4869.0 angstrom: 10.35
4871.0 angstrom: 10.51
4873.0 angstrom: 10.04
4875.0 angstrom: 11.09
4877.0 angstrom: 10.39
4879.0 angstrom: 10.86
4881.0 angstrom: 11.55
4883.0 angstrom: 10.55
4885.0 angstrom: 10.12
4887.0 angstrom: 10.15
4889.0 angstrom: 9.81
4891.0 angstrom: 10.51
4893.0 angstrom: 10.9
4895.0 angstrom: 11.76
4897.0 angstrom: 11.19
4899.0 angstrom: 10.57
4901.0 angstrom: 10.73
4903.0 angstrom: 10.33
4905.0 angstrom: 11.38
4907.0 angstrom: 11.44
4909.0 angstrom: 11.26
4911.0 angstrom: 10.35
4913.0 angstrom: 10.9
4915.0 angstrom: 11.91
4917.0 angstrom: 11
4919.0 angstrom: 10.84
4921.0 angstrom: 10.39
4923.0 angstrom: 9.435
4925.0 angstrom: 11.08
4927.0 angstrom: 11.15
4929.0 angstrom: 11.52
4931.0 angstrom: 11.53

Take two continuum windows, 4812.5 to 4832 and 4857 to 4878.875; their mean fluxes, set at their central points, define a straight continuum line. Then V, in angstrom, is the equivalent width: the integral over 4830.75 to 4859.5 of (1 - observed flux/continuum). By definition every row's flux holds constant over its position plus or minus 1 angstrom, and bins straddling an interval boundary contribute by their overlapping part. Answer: 0.4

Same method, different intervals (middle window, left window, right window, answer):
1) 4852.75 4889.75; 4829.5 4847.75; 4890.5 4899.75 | 2.49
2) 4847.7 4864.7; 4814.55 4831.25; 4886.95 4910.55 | 1.83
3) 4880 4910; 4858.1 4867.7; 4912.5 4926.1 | -1.35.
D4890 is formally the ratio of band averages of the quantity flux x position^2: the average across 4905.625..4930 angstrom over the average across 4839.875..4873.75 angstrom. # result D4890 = 1.08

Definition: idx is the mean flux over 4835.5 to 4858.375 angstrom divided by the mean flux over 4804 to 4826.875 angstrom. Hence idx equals 0.94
